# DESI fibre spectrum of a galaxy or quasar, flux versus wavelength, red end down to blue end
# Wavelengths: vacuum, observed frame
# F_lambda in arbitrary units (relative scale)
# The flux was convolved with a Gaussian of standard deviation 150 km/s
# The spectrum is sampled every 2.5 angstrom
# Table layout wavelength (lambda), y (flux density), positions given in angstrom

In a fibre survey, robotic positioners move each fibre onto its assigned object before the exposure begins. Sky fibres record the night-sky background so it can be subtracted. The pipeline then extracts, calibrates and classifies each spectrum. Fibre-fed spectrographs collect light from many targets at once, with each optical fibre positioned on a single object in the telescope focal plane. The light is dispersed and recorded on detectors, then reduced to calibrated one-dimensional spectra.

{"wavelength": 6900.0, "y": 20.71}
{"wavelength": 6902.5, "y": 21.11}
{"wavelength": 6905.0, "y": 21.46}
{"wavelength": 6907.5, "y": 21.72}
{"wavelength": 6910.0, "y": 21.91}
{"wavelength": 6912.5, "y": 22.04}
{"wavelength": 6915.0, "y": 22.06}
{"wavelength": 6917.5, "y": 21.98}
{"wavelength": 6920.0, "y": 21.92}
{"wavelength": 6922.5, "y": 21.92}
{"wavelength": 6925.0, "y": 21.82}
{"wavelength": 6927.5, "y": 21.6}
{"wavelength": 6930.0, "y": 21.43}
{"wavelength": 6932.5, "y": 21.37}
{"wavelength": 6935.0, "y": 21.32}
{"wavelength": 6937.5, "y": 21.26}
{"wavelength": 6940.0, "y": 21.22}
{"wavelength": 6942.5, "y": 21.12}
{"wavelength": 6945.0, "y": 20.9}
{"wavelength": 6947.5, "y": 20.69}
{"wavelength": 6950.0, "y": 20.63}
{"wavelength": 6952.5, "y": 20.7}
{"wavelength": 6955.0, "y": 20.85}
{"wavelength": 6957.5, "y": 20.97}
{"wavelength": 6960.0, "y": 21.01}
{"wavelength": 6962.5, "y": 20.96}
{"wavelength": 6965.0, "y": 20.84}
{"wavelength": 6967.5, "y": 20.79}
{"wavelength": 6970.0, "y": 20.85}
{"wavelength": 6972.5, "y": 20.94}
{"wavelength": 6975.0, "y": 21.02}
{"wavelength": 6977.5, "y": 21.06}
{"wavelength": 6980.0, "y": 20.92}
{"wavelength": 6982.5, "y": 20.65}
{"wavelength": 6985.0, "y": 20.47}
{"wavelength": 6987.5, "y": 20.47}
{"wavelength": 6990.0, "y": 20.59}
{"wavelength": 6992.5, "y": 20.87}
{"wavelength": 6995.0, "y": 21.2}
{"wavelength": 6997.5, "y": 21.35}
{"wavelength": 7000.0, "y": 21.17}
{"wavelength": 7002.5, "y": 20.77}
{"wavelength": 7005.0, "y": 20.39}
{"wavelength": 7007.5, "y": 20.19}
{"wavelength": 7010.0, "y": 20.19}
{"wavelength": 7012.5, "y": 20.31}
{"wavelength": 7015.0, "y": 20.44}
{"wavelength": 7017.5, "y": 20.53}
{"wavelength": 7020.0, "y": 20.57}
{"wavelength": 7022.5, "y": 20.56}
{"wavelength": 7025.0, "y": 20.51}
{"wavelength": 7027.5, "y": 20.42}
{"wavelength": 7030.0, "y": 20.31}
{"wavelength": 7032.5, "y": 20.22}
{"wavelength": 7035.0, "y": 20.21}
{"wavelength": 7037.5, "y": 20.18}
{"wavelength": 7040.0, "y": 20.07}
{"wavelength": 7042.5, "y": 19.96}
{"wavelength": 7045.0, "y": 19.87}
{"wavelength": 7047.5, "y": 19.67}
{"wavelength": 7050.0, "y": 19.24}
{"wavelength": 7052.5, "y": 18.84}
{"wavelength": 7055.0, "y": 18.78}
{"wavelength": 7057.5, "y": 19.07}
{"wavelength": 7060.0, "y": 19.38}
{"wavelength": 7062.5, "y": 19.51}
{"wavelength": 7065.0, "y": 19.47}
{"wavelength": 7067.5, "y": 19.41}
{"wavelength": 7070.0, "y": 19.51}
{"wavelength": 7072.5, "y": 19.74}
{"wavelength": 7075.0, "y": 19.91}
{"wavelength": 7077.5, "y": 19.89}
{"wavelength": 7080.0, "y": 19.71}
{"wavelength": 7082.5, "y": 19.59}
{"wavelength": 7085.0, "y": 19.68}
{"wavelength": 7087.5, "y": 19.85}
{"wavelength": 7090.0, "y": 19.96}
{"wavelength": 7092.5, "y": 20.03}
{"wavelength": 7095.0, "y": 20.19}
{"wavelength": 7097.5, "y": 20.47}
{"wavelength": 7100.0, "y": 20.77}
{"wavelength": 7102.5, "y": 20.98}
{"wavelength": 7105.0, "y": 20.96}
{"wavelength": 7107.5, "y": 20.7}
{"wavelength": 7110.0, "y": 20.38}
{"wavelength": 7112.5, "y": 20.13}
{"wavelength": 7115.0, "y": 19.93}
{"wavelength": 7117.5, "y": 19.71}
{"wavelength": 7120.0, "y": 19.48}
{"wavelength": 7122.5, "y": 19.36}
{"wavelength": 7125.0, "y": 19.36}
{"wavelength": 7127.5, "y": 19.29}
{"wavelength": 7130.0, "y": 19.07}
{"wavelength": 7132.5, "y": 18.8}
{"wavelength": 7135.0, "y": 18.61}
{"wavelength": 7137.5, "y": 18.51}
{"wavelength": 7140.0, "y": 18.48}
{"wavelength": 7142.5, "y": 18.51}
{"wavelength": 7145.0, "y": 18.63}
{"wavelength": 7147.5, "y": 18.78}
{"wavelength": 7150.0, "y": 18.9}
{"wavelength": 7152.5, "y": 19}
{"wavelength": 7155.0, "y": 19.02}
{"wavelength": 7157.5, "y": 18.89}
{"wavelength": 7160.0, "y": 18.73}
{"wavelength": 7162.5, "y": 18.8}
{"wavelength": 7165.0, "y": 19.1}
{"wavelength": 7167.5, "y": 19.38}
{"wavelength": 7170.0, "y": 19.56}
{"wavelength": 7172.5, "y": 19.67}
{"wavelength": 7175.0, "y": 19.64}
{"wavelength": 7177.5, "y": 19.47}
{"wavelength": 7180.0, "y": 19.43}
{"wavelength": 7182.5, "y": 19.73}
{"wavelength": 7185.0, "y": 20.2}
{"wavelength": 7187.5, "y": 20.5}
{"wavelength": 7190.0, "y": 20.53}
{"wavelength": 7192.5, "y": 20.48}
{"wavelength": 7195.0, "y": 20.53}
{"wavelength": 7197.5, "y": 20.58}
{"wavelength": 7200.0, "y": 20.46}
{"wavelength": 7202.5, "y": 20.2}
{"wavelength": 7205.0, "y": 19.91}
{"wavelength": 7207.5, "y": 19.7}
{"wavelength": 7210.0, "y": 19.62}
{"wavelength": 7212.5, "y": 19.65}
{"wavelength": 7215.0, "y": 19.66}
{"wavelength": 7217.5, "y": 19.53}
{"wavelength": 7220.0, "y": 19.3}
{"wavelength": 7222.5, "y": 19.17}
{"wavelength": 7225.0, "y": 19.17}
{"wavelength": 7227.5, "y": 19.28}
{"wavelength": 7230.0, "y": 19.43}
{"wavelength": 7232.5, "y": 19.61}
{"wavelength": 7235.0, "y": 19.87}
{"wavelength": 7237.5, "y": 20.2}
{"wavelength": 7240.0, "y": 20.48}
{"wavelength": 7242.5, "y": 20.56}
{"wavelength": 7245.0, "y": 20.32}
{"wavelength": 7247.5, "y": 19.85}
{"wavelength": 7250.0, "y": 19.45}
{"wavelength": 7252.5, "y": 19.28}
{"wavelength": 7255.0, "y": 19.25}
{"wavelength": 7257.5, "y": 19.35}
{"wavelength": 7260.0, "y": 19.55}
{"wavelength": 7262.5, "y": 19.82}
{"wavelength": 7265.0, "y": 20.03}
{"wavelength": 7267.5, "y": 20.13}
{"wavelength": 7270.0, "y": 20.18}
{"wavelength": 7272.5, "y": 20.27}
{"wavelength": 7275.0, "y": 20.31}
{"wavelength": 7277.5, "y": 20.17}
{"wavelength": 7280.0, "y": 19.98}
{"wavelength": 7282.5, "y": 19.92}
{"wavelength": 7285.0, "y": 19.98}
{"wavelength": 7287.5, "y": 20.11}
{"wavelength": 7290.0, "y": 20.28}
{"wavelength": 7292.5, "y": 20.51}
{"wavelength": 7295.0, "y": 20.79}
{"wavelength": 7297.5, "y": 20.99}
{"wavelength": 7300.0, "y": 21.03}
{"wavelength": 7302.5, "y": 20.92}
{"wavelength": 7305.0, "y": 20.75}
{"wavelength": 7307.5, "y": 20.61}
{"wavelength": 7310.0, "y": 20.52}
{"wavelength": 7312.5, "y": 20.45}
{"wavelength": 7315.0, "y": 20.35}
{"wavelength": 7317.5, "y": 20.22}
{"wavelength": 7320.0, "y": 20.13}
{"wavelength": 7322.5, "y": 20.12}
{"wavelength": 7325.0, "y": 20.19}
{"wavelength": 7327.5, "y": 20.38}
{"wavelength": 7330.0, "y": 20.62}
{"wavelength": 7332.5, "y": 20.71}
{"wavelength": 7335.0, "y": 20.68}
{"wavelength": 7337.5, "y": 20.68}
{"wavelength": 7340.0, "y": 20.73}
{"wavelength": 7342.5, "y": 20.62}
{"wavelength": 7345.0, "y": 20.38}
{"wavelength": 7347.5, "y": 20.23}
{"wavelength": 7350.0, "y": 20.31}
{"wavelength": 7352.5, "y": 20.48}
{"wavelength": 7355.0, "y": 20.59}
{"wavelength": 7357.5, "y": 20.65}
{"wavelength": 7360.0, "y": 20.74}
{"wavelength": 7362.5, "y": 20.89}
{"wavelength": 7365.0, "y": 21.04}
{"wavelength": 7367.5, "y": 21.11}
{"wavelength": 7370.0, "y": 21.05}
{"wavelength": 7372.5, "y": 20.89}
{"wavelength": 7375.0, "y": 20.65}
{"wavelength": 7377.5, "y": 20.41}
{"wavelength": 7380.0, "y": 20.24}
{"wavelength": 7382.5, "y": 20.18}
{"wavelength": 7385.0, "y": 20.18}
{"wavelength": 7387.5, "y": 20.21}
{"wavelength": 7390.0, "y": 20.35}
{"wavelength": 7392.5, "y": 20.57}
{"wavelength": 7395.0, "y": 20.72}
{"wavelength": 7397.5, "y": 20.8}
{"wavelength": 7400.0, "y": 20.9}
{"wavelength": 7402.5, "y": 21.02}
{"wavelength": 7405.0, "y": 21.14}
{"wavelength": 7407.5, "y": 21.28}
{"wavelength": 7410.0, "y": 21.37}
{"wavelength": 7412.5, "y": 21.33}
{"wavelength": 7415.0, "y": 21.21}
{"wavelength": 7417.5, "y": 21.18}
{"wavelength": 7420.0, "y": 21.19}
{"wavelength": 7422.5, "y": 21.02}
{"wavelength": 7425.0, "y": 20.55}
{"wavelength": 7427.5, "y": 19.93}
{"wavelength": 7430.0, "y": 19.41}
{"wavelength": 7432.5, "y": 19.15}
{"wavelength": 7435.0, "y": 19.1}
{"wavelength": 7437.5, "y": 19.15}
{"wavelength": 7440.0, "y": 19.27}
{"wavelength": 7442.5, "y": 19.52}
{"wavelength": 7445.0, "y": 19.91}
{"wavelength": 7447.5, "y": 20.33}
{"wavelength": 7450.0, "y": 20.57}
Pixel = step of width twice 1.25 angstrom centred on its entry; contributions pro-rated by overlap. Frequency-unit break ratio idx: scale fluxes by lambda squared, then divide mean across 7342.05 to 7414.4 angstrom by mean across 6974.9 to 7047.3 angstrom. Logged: 1.12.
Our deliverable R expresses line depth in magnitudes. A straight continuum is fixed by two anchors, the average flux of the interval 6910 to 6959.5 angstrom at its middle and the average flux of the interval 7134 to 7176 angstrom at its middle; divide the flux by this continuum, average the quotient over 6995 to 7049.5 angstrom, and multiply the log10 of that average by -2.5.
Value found 0.00 mag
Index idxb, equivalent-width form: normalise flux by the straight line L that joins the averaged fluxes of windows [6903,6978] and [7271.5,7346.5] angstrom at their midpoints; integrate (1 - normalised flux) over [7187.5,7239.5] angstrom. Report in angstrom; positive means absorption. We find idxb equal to 2.0 angstrom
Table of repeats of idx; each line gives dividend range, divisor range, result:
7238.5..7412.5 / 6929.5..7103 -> 1.09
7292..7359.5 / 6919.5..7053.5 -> 1.09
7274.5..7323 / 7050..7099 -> 1.11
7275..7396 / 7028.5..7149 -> 1.12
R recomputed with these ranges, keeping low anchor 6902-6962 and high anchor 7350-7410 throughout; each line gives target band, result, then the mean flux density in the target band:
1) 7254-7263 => 0.08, 19.5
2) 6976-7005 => 0.02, 20.8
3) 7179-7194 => 0.04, 20.2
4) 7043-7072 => 0.10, 19.4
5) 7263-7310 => 0.02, 20.4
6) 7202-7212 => 0.06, 19.8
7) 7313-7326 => 0.03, 20.2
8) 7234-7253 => 0.05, 20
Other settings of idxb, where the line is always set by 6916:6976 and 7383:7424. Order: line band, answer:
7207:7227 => 1.5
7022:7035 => 0.5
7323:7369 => 0.7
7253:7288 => 1.8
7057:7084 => 1.9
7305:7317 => 0.3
